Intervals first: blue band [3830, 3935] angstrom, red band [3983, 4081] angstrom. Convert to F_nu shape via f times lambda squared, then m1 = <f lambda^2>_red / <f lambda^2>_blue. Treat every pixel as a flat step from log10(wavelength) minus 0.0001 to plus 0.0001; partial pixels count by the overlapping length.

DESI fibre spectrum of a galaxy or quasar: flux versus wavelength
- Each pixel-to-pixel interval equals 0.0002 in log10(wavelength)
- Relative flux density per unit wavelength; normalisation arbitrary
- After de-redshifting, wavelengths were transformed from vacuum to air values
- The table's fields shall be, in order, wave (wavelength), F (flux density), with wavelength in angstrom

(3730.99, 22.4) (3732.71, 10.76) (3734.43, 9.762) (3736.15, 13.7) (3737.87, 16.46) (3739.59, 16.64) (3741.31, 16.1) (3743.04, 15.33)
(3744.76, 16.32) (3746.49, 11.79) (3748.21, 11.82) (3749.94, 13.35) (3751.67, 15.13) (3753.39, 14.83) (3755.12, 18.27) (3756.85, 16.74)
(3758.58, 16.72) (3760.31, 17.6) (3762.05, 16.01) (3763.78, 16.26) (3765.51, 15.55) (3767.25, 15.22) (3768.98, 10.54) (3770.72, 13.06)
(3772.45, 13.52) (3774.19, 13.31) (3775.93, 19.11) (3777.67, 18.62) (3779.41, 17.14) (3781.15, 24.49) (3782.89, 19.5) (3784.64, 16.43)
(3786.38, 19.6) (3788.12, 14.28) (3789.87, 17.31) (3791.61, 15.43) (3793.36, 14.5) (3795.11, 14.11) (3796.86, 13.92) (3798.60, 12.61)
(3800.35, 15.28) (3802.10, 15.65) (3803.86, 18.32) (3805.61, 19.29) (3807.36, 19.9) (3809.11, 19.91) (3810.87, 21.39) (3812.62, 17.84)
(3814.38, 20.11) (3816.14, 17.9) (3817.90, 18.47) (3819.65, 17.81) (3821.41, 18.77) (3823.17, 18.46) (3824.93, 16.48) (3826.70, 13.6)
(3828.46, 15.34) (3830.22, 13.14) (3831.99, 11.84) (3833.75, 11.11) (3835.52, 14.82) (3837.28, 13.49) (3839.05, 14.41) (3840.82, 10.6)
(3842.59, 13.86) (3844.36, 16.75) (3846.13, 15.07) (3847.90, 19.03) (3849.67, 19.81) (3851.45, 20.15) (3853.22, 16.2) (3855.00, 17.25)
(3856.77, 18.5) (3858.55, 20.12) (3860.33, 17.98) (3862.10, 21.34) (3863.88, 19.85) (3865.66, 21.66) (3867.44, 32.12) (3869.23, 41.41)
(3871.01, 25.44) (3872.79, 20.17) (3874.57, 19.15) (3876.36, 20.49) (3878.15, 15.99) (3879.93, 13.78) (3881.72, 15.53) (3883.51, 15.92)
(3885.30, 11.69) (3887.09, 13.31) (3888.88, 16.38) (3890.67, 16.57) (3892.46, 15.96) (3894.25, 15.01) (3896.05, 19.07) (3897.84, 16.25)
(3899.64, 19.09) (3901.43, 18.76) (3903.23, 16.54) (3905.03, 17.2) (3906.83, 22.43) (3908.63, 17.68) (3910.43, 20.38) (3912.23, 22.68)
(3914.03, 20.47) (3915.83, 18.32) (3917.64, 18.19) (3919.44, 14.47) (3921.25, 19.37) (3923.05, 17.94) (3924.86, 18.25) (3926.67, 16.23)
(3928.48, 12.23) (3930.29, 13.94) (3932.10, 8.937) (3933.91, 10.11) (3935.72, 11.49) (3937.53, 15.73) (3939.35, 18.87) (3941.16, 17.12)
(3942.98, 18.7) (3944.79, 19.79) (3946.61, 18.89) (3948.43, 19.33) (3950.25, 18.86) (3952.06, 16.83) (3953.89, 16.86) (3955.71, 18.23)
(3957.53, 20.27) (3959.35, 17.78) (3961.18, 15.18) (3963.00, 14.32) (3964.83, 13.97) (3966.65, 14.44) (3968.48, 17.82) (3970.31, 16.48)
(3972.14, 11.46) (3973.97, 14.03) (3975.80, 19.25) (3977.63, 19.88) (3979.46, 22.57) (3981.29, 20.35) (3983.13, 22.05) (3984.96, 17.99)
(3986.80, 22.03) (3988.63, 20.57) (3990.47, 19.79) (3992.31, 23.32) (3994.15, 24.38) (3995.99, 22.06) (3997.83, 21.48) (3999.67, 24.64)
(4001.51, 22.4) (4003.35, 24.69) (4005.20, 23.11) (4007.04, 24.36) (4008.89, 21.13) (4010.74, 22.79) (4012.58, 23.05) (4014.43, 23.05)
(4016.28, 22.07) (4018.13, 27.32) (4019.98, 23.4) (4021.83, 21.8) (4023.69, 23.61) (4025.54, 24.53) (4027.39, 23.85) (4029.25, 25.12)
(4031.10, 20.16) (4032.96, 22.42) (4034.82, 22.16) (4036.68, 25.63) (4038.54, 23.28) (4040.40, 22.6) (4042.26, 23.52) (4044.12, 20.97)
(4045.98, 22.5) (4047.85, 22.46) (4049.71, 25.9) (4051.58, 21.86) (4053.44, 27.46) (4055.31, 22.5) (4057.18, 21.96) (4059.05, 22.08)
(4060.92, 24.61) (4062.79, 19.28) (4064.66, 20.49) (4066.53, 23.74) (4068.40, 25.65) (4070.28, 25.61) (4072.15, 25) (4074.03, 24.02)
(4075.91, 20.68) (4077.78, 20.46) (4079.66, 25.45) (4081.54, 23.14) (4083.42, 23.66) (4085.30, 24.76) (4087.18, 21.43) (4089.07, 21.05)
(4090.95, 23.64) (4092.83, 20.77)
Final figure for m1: 1.4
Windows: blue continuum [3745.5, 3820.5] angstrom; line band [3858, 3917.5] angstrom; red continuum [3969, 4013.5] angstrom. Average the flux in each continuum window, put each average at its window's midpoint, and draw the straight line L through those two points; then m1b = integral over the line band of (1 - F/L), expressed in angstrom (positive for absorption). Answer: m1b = -2.0 angstrom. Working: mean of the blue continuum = 16.5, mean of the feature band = 19.3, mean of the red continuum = 21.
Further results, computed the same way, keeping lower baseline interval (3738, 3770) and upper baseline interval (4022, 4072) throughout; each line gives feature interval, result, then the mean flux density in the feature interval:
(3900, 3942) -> 6.2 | 16.9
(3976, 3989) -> 0.5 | 20.7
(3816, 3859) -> 3.6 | 16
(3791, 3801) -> 1.3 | 14.3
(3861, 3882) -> -4.5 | 22.4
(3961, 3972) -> 3.1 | 15.1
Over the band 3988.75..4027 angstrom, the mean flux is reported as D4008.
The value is 23.1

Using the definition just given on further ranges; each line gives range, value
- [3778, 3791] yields 18.3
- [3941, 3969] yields 17.4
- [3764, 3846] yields 16.1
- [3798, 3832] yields 17.3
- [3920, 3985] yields 16.8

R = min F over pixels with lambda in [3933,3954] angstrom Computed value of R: 10.11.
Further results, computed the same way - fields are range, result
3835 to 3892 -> 10.6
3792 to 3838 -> 11.11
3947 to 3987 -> 11.46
